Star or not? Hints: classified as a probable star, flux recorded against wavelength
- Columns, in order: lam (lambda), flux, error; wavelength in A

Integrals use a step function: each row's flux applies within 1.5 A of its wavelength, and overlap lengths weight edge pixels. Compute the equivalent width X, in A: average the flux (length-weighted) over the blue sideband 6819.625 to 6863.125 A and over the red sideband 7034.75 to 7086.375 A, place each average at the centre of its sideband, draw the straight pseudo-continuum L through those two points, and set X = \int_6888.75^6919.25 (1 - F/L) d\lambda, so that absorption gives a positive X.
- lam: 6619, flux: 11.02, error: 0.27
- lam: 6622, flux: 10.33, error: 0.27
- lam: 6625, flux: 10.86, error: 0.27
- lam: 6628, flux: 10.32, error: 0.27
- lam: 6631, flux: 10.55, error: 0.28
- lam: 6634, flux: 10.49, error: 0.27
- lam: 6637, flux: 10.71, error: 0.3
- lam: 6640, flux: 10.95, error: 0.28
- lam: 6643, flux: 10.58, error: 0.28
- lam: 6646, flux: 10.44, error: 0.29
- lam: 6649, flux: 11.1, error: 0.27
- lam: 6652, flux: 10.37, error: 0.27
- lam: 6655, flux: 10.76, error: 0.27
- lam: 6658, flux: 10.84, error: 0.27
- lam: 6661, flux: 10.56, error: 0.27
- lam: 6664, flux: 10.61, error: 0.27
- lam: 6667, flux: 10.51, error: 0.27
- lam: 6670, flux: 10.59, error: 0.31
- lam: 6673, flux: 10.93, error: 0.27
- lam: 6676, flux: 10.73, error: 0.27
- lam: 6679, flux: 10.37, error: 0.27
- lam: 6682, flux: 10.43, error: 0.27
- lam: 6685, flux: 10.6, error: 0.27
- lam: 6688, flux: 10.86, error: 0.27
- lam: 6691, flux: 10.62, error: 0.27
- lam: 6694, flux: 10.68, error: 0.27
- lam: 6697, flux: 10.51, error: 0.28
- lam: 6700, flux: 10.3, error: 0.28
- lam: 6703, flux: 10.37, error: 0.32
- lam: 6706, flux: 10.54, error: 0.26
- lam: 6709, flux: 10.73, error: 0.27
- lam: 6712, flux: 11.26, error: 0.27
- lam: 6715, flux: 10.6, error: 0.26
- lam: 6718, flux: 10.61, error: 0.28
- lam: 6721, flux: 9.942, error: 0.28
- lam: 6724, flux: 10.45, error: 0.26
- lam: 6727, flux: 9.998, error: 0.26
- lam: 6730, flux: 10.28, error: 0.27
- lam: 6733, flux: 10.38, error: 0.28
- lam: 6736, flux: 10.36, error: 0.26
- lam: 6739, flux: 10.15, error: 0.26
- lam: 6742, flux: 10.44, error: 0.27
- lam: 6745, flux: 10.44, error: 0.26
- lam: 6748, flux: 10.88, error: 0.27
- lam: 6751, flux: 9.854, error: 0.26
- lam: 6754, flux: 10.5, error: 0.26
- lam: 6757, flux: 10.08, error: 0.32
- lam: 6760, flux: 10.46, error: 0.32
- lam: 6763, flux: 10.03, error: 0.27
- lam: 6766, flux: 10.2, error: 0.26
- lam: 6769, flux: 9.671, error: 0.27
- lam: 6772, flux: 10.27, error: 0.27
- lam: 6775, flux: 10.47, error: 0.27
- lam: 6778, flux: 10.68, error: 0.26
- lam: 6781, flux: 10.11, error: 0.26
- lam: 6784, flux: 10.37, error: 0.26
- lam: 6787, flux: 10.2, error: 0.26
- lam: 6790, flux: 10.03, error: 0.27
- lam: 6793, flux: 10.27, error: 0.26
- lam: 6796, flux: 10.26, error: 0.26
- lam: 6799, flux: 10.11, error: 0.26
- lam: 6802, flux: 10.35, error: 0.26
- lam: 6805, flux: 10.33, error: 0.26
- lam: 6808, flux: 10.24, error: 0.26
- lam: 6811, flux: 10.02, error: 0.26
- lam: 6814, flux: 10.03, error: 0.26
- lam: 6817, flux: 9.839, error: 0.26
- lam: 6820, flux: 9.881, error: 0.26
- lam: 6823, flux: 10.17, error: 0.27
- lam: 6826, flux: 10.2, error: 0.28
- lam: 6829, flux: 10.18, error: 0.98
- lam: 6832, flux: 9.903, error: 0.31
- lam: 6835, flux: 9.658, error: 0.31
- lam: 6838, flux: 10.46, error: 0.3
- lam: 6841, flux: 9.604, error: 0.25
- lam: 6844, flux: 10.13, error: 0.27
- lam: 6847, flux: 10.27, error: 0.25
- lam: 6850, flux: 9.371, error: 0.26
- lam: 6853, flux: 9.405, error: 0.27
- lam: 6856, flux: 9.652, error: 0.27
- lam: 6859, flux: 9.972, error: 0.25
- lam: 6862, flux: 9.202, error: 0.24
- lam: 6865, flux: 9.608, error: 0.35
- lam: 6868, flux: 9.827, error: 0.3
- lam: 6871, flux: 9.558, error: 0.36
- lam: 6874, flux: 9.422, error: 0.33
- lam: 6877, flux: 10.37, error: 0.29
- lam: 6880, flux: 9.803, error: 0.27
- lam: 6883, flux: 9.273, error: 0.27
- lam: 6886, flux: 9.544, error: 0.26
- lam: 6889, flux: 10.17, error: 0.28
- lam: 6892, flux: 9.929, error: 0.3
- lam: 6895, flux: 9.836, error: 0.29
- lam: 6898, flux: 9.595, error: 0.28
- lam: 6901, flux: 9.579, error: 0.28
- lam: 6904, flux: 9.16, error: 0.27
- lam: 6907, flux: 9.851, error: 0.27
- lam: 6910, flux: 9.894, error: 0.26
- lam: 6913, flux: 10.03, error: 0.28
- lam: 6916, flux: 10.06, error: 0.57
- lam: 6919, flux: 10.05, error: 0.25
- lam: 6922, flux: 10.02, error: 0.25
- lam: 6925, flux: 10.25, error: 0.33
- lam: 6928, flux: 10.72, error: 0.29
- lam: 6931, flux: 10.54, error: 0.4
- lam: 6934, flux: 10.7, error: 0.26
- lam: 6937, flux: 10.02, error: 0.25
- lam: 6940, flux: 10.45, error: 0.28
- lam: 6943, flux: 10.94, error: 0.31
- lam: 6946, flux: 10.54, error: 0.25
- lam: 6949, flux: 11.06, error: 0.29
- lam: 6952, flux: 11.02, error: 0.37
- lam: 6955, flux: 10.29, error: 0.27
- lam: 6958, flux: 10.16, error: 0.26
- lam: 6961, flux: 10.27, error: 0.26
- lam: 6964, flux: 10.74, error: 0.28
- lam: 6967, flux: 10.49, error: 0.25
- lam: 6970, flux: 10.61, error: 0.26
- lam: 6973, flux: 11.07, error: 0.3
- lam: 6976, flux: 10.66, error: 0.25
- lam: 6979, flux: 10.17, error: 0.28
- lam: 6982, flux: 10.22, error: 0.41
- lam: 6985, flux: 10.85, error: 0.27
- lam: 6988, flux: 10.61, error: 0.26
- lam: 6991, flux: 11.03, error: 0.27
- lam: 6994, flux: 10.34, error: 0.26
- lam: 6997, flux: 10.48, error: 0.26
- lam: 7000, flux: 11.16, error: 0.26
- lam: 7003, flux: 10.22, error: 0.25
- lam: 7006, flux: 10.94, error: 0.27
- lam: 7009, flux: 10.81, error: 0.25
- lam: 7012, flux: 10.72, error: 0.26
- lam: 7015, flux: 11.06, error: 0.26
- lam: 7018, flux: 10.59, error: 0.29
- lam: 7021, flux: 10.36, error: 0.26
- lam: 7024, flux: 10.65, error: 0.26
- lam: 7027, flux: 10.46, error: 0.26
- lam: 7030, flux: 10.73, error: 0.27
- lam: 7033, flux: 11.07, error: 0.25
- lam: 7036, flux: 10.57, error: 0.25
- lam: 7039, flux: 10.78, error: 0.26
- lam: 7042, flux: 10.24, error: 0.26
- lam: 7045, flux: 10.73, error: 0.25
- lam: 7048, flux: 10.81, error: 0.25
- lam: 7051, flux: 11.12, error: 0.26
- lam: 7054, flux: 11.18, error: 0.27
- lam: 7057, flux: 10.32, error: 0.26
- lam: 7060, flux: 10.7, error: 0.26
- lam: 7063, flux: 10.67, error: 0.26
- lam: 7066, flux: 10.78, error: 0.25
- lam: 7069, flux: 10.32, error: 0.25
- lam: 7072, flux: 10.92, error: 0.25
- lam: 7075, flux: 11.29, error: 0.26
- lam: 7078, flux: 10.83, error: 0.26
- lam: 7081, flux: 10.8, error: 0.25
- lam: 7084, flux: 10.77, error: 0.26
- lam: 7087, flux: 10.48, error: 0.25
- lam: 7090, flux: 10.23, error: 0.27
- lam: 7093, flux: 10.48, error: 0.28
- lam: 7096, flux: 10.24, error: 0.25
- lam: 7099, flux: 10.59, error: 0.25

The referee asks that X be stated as 1.0 A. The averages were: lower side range 9.88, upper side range 10.8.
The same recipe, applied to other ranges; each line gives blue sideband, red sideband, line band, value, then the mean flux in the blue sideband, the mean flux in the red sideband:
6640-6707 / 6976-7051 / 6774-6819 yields 1.8 A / 10.6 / 10.7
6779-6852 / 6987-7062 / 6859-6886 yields 1.6 A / 10.1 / 10.7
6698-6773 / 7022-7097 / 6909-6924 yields 0.7 A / 10.4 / 10.7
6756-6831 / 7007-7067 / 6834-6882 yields 2.6 A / 10.2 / 10.7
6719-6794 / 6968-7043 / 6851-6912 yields 4.5 A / 10.3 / 10.7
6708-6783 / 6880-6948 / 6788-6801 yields 0.1 A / 10.4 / 10.1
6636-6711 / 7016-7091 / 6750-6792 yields 1.7 A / 10.6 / 10.7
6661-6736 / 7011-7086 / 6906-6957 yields 1.4 A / 10.5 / 10.7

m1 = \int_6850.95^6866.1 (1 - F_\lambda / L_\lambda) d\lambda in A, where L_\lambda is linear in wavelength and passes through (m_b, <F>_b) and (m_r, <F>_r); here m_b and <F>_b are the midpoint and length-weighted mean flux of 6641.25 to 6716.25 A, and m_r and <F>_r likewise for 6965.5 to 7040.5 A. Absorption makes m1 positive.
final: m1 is 1.6 A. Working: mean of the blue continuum 10.6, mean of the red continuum 10.7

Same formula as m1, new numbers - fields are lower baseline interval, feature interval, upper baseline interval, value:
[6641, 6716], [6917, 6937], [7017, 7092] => 0.6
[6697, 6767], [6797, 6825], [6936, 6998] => 0.9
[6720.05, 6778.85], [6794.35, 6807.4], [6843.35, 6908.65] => -0.3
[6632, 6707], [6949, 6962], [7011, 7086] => 0.2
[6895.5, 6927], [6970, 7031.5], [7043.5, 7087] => -1.5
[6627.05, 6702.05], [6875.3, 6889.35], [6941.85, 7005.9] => 1.1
